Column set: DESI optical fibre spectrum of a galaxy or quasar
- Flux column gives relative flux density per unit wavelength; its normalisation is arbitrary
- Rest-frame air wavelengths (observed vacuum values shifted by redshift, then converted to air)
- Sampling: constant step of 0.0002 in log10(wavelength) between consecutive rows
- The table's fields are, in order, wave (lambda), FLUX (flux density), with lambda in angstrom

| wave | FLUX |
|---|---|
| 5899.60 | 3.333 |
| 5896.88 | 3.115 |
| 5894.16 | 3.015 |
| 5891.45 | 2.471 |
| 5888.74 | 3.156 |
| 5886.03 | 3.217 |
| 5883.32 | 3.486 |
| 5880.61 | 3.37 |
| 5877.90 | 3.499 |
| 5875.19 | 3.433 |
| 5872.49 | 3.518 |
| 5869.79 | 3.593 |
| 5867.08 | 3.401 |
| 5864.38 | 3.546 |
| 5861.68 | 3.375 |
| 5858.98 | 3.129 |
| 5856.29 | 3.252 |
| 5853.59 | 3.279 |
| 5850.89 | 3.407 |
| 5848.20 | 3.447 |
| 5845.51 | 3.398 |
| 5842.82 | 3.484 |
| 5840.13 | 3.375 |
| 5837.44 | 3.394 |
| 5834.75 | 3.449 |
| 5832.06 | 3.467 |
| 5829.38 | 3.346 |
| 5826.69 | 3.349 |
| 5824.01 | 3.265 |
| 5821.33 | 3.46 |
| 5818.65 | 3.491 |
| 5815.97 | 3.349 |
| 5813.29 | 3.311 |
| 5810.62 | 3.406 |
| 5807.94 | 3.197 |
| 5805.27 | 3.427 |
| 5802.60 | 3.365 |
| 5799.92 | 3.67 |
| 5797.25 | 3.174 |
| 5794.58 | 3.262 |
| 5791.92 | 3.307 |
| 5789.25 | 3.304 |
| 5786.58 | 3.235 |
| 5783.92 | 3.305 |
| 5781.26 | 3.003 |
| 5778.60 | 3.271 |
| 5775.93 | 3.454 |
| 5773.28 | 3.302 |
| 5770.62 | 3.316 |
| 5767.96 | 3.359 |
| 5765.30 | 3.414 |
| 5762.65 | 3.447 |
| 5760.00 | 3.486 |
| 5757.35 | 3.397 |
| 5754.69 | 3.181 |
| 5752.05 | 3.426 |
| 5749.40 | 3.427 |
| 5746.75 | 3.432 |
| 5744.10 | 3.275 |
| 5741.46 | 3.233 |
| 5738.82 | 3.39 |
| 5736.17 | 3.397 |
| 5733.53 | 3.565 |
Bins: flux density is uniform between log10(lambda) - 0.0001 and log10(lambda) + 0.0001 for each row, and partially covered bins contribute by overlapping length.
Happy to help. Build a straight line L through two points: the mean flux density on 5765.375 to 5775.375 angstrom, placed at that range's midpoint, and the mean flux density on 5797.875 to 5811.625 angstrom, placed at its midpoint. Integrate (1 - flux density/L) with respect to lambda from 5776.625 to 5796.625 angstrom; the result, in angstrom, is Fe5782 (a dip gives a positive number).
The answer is 0.7 angstrom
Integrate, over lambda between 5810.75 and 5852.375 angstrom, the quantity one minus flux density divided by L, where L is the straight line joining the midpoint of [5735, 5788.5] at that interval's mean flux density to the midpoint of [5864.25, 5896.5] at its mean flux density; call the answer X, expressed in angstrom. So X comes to -1.1 angstrom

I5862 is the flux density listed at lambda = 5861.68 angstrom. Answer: 3.375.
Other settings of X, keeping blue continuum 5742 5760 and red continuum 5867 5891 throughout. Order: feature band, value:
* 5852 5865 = 0.3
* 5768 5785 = 0.4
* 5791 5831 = 0.1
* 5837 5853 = -0.2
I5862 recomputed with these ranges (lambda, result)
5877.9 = 3.499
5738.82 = 3.39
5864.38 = 3.546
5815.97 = 3.349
